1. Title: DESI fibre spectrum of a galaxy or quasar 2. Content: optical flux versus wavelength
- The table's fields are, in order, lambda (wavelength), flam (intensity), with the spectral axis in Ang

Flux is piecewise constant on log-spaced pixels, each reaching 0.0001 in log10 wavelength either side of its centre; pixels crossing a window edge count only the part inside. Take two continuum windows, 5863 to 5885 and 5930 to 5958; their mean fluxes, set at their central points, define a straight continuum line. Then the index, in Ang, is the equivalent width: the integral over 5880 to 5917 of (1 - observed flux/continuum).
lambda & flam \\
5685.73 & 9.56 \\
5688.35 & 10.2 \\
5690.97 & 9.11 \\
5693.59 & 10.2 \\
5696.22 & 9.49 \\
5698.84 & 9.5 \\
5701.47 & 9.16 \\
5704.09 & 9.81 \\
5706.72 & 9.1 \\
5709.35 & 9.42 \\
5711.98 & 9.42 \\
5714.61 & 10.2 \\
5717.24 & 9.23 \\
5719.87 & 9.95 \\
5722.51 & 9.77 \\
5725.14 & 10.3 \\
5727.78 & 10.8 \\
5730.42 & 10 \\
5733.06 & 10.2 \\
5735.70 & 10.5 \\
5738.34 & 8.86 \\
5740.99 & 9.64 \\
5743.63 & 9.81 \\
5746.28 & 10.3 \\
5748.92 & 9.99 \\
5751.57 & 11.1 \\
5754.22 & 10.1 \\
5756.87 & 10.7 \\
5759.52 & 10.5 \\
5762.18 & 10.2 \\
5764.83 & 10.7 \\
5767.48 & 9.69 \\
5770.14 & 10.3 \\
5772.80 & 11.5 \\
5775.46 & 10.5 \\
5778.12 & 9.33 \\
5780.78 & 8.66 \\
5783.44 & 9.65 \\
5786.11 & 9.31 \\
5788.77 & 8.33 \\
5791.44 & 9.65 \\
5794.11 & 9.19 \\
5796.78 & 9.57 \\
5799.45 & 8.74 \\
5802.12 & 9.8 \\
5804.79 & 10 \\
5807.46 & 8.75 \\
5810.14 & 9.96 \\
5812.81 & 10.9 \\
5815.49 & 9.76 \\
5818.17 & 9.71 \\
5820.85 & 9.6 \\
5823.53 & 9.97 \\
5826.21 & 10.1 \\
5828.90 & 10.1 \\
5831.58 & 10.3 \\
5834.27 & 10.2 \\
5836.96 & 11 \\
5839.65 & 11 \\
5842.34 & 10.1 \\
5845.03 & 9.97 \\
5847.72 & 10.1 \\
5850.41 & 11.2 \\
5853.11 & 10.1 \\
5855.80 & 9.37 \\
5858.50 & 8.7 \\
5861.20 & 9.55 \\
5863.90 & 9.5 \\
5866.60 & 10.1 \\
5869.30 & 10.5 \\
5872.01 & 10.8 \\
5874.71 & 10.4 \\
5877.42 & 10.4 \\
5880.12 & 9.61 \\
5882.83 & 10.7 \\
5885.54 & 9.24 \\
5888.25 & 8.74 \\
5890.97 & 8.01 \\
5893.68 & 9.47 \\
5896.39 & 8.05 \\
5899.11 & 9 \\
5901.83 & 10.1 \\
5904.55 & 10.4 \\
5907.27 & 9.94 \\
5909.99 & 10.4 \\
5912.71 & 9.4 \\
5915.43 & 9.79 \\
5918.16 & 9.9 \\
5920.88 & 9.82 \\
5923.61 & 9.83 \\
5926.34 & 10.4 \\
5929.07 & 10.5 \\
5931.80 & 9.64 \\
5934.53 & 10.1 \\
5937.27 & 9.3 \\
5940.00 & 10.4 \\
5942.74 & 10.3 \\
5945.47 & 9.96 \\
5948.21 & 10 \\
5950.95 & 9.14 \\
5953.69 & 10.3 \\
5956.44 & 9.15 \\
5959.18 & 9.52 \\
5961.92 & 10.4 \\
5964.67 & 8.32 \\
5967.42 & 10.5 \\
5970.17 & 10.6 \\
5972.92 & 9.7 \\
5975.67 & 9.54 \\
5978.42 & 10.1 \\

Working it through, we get 2.2 Ang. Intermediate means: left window 10.2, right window 9.84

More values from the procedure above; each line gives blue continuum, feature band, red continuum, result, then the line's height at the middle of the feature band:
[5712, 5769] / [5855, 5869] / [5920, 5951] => 0.70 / 10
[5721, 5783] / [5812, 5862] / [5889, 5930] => -1.08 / 9.87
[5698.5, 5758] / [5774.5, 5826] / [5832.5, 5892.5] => 2.02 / 9.94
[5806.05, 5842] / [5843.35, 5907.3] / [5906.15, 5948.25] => 1.90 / 10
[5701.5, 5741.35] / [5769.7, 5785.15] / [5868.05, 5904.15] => -0.34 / 9.74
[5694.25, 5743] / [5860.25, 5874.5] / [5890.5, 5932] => -0.61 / 9.71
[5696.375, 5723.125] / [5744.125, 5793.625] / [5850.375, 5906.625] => -2.15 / 9.59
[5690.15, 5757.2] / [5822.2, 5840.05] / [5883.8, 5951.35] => -1.06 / 9.77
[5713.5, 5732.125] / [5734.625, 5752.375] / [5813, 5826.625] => 0.03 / 10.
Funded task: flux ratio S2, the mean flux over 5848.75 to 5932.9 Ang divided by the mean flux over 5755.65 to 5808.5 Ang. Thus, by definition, 1.00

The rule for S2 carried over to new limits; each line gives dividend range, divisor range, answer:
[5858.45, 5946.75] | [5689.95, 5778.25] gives 0.98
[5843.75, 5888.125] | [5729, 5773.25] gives 0.98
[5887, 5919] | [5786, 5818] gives 0.99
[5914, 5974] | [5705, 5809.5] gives 1.01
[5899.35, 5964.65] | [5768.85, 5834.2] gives 1.02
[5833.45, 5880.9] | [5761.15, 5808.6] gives 1.05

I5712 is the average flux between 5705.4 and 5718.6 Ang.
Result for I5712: 9.48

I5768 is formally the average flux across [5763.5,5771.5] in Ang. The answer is 10.2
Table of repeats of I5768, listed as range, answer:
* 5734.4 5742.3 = 9.66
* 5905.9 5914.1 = 9.92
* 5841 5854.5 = 10.3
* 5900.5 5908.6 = 10.1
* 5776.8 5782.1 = 9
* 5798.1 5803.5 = 9.28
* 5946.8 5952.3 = 9.57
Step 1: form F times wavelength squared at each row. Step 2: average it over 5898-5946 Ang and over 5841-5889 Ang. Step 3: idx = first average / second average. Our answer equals 1.02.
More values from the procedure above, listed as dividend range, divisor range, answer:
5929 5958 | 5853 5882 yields 1.02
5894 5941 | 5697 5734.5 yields 1.08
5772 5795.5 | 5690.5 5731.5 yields 1.00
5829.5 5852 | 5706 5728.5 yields 1.12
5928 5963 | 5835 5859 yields 1.00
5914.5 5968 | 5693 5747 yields 1.09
